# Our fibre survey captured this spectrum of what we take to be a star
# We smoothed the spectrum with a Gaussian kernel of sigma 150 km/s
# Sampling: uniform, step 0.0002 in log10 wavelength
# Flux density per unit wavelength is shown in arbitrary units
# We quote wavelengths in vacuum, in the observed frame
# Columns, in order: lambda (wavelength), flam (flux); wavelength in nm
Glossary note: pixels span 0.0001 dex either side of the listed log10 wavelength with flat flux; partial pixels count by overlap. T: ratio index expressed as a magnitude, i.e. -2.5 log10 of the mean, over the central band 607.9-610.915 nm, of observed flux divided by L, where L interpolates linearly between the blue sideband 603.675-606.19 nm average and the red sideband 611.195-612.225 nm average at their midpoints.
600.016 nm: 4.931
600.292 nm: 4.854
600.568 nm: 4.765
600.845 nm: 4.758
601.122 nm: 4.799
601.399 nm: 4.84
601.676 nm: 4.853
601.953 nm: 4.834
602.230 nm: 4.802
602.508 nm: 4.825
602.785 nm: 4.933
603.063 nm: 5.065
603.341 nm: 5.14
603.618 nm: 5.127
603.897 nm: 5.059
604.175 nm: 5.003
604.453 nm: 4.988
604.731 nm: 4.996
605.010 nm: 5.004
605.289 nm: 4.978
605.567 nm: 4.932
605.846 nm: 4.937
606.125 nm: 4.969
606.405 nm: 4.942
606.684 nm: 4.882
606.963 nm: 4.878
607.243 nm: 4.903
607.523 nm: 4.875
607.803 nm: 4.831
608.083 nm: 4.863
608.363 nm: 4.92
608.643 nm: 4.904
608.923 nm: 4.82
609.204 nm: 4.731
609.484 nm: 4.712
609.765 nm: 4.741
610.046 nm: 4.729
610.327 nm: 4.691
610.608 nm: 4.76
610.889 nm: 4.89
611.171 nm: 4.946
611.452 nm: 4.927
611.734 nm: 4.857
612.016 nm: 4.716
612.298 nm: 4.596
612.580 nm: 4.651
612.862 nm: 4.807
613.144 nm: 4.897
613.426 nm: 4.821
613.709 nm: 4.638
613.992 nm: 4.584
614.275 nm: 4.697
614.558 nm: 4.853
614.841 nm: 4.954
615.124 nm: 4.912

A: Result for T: 0.02 mag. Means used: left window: 4.99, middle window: 4.79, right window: 4.83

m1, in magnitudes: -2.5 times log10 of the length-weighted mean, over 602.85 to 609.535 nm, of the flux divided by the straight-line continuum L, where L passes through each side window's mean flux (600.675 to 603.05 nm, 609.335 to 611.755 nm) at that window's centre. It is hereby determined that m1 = -0.03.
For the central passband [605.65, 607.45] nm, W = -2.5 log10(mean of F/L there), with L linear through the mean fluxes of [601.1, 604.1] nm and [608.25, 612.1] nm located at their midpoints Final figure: -0.009 mag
